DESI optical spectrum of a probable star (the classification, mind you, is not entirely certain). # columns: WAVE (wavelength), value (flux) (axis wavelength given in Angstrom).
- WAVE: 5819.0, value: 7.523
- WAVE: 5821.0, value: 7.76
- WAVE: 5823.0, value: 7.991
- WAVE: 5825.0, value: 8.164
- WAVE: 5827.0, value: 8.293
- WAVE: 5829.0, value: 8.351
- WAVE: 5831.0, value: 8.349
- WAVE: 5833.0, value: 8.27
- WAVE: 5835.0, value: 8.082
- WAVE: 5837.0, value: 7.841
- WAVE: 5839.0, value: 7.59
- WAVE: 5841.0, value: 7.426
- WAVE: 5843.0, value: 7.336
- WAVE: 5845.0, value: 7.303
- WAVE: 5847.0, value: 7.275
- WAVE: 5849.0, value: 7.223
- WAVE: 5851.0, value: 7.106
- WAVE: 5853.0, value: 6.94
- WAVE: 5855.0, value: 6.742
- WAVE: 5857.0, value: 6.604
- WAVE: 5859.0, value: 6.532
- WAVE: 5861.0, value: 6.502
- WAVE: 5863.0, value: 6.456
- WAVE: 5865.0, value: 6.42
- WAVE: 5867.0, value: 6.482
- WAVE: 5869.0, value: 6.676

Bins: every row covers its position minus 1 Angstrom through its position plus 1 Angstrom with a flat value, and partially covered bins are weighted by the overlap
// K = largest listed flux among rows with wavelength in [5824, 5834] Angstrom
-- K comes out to 8.351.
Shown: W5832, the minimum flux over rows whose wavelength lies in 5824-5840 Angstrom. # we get 7.59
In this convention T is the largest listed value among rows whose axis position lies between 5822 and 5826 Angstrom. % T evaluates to 8.164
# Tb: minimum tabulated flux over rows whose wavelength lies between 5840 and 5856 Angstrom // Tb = 6.742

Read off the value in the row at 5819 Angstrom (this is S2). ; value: 7.523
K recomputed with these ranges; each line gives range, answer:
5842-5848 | 7.336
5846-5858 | 7.275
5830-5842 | 8.349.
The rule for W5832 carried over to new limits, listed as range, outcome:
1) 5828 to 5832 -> 8.349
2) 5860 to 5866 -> 6.42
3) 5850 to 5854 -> 6.94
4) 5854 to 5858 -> 6.604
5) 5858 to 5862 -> 6.502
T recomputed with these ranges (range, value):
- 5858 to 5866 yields 6.532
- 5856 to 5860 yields 6.604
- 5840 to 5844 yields 7.426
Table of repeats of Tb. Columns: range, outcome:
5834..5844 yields 7.336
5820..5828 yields 7.76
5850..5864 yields 6.456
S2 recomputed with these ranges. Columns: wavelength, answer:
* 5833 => 8.27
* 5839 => 7.59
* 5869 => 6.676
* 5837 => 7.841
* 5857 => 6.604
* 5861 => 6.502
